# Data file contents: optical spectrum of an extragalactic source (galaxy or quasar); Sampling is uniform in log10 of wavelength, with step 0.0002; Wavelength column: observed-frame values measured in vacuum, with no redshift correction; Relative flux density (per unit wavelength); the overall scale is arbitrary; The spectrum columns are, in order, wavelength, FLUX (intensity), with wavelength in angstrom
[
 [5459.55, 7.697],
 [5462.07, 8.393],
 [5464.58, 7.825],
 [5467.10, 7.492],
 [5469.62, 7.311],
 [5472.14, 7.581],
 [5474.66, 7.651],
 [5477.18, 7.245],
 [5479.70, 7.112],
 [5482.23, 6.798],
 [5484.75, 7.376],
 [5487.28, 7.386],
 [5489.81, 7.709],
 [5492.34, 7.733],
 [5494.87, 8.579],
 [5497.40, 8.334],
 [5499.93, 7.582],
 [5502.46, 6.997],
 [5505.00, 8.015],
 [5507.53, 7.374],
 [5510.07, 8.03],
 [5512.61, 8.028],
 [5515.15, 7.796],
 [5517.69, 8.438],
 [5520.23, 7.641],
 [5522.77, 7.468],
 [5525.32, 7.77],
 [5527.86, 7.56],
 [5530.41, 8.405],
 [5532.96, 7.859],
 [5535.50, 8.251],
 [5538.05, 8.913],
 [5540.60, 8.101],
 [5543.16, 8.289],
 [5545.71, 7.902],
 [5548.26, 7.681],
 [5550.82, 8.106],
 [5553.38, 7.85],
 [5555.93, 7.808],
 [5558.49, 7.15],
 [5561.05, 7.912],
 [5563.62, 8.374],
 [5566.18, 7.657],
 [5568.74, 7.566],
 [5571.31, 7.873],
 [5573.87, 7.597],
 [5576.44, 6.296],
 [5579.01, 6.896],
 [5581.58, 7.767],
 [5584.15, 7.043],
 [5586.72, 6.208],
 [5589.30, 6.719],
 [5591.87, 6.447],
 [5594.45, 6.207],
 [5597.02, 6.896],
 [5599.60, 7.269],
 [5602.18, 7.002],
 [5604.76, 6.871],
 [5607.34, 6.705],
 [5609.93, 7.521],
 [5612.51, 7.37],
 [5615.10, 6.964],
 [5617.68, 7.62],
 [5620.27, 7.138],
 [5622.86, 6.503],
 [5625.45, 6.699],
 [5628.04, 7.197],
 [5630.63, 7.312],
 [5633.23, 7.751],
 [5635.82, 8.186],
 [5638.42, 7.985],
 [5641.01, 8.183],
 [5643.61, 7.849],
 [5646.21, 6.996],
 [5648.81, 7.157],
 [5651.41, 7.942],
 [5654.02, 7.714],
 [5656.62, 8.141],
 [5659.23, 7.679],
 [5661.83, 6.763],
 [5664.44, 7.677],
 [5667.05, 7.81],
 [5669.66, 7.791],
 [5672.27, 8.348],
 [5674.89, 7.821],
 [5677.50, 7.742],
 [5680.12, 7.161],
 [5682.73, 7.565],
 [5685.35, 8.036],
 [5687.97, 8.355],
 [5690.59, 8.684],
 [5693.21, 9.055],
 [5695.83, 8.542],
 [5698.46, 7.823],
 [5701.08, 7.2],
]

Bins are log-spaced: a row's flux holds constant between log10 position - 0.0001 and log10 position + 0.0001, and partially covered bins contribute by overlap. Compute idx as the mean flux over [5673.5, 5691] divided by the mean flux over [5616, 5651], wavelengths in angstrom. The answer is 1.1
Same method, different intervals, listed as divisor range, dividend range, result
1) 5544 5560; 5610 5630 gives 0.91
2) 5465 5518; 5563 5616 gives 0.93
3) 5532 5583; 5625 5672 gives 0.98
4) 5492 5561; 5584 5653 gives 0.91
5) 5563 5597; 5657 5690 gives 1.09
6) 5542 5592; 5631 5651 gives 1.03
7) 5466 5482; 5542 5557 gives 1.08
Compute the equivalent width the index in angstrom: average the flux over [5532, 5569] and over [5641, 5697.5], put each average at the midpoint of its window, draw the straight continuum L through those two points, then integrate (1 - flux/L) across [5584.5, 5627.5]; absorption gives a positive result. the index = 5.57 angstrom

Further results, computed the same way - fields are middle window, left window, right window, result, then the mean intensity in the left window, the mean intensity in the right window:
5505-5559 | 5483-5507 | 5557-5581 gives -2.38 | 7.72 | 7.49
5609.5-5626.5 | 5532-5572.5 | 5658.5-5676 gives 1.54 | 7.96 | 7.7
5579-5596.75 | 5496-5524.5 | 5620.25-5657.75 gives 2.05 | 7.79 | 7.53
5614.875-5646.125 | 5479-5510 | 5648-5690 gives 1.11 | 7.61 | 7.75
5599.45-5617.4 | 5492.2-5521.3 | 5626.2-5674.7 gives 1.45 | 7.89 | 7.68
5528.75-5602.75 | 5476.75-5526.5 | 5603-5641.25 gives -0.37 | 7.68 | 7.31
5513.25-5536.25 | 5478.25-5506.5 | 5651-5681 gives -0.86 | 7.6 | 7.71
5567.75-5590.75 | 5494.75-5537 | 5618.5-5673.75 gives 1.87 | 7.88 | 7.56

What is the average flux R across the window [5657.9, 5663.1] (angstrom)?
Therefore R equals 7.23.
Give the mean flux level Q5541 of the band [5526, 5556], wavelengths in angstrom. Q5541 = 8.07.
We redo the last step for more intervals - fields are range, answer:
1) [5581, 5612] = 6.88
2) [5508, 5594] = 7.66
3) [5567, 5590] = 7.13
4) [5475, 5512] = 7.6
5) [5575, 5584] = 7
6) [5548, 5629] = 7.21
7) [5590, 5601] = 6.71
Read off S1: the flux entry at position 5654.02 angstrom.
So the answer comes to 7.714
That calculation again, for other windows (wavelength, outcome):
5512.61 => 8.028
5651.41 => 7.942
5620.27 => 7.138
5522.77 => 7.468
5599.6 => 7.269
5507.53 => 7.374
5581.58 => 7.767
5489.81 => 7.709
